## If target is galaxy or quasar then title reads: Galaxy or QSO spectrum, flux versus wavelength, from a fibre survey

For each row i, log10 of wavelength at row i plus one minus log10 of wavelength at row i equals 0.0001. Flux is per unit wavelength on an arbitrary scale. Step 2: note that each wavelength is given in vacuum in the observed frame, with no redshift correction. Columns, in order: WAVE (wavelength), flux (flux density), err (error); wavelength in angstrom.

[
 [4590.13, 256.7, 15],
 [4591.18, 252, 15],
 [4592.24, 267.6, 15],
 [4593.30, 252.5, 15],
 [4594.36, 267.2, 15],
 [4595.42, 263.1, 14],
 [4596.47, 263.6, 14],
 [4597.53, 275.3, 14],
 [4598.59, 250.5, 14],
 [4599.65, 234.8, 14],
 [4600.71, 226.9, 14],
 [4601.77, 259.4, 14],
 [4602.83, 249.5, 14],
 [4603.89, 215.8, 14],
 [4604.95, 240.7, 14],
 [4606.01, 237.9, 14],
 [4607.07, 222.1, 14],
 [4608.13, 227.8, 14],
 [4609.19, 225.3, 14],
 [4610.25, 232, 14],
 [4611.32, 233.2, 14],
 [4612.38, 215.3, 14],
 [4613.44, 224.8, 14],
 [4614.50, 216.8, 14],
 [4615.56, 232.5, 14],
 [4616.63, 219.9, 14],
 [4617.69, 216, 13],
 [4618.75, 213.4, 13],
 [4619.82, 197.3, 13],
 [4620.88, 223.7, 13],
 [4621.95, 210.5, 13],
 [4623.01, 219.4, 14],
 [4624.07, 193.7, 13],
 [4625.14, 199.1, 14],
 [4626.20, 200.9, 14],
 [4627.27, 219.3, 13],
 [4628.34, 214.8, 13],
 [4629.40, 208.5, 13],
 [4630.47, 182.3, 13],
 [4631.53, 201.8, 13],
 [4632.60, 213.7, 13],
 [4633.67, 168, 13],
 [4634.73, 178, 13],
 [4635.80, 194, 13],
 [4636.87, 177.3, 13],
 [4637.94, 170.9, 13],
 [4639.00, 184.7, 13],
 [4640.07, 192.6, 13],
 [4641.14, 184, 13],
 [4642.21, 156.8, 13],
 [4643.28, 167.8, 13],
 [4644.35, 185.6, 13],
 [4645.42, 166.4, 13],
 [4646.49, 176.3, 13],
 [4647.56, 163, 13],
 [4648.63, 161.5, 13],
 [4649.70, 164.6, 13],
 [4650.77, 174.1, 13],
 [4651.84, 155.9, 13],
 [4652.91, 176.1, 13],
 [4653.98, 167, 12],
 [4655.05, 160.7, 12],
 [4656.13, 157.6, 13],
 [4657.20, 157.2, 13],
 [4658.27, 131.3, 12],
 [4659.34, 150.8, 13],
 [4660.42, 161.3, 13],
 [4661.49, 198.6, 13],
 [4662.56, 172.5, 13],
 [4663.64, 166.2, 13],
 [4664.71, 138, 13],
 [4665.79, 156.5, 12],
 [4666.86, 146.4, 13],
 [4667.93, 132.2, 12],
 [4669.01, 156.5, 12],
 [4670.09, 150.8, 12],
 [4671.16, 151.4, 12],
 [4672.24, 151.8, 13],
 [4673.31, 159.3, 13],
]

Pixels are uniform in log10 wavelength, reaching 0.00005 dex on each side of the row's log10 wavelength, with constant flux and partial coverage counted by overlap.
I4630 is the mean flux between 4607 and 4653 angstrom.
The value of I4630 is 197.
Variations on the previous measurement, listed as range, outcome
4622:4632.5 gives 205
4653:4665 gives 161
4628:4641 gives 190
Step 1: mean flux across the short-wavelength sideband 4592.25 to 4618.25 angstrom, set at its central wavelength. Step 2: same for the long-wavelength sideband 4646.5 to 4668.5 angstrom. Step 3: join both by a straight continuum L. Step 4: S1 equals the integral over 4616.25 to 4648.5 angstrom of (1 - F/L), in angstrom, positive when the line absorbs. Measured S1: 0.8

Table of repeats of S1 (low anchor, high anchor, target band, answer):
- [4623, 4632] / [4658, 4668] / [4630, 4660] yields 1.5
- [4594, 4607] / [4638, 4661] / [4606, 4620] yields 0.3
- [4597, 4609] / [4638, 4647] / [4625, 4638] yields -0.1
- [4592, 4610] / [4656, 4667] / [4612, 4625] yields 0.3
